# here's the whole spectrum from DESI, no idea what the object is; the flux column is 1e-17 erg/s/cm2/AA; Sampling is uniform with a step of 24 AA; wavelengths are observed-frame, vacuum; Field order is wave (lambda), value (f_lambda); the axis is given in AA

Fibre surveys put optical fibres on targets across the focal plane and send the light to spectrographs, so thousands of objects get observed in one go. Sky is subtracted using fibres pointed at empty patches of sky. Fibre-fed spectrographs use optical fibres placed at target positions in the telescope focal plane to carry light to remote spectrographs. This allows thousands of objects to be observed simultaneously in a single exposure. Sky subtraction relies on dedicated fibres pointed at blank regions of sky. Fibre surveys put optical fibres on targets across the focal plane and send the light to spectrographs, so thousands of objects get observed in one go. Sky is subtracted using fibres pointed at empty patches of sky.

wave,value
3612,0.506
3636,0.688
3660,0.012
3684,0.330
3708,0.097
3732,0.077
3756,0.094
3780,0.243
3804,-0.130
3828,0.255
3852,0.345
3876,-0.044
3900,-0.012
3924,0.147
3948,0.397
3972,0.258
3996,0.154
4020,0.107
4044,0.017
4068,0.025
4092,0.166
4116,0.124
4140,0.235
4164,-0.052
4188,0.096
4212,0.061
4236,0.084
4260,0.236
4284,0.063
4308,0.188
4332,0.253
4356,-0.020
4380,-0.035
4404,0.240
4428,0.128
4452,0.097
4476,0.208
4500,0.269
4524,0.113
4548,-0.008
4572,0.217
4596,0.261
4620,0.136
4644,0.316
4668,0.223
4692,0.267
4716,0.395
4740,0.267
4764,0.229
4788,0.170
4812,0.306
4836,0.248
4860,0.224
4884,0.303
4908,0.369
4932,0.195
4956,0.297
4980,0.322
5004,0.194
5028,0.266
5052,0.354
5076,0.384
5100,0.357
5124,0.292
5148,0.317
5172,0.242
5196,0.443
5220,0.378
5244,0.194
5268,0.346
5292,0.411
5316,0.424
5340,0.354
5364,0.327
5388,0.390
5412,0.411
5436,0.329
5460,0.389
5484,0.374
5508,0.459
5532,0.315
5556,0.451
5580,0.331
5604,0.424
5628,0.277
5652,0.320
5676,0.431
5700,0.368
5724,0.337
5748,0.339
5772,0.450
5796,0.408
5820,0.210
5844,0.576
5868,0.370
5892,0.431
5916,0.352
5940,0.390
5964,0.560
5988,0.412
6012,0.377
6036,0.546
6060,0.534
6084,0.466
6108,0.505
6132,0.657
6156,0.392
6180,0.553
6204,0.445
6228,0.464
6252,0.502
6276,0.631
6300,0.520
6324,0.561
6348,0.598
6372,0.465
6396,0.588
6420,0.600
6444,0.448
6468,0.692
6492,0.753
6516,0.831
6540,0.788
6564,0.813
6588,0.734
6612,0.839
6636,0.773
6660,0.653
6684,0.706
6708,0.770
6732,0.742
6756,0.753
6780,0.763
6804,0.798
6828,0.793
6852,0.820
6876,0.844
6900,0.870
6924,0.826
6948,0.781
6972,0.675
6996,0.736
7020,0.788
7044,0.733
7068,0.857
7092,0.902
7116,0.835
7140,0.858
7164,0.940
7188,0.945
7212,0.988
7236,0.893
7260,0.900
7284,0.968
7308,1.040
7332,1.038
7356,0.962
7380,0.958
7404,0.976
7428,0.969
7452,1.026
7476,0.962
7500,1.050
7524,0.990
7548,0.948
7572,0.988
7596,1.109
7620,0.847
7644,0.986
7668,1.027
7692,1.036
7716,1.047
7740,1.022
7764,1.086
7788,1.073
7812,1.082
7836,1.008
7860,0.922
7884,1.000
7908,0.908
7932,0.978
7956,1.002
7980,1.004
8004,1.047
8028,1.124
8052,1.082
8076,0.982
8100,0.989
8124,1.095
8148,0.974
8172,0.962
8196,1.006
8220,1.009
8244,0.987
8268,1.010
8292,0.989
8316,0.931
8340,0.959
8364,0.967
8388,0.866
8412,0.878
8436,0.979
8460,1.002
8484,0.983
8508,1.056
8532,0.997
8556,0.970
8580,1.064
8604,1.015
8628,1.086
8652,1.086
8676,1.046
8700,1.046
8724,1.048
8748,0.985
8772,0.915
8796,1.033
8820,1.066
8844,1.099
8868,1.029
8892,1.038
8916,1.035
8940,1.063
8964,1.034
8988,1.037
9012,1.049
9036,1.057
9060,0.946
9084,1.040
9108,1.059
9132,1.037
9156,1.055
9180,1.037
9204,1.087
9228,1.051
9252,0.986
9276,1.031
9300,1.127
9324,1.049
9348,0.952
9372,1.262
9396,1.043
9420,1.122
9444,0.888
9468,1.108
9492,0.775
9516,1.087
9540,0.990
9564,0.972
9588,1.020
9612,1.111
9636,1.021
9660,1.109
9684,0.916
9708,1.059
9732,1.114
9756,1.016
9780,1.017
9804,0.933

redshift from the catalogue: 0.62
